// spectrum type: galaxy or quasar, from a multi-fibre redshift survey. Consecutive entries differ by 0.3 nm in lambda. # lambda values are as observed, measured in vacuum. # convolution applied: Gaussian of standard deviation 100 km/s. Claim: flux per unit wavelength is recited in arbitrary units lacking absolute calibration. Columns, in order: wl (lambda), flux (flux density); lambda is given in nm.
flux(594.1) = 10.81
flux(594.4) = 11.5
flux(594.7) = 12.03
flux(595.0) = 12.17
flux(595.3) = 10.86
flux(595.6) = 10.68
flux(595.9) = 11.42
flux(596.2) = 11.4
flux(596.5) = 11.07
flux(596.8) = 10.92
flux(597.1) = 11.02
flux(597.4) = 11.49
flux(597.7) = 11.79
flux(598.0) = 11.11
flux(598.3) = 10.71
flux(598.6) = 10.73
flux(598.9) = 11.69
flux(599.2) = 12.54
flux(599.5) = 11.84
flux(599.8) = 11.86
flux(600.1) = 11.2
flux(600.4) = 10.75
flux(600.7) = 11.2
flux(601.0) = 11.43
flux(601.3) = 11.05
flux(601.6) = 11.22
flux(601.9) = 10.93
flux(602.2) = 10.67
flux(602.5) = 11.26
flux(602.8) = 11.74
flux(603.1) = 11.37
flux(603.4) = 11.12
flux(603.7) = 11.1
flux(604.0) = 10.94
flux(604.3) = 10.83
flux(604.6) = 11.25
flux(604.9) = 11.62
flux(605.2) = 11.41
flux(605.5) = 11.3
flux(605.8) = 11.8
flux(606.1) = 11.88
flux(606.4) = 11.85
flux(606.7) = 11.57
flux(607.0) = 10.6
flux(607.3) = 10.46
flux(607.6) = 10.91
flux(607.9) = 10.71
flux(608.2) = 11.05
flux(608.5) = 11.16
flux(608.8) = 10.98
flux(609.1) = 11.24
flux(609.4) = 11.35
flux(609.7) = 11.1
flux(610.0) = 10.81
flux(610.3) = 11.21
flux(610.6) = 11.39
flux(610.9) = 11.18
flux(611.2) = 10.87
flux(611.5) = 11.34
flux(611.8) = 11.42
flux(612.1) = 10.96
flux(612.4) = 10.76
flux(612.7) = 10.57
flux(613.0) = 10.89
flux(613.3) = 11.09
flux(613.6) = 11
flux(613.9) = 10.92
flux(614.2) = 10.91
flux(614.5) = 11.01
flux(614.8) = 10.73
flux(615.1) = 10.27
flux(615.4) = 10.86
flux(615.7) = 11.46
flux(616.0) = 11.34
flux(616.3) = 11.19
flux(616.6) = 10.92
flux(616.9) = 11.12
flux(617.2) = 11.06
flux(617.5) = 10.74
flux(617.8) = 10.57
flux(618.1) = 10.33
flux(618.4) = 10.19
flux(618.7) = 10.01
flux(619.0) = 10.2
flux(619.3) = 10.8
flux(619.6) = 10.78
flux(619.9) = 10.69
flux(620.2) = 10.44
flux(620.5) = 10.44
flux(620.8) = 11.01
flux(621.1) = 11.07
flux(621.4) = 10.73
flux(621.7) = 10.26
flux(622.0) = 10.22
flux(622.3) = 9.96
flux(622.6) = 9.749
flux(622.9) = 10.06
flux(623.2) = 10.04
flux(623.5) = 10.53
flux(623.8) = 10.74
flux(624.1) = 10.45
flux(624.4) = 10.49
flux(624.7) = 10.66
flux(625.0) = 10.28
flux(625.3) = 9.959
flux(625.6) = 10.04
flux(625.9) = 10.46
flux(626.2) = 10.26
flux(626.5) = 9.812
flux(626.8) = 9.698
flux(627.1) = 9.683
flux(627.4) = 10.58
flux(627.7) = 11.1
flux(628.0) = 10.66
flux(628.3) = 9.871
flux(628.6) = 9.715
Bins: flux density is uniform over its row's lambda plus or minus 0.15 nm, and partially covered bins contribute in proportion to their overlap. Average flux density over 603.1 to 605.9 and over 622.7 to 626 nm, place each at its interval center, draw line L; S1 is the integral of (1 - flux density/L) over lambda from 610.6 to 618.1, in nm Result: -0.11 nm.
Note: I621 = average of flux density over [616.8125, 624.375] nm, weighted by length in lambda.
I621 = 10.5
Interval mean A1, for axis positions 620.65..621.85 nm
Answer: 10.8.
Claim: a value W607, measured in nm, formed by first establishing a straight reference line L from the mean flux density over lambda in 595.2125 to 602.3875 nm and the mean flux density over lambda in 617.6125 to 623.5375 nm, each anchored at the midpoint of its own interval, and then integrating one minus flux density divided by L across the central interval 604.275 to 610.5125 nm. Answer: -0.169 nm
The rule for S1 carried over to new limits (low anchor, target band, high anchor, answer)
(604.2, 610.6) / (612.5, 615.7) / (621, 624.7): 0.00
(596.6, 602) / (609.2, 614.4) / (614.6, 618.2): -0.02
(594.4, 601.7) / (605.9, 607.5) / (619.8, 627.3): -0.04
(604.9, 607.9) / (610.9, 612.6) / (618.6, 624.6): -0.01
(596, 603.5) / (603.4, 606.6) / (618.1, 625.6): -0.09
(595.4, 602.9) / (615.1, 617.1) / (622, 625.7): -0.10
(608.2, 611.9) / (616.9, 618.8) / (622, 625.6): 0.02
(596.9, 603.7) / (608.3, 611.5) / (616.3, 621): -0.05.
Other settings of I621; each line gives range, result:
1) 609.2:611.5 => 11.1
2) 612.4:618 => 10.9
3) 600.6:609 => 11.2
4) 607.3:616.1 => 11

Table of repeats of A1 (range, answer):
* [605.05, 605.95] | 11.5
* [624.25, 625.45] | 10.3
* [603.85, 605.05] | 11.2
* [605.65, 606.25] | 11.8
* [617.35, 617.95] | 10.7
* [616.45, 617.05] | 11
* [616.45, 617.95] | 10.9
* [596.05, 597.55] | 11.2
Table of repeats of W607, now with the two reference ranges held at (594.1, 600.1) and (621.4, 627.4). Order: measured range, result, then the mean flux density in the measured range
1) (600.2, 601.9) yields 0.02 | 11.1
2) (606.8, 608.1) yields 0.03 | 10.7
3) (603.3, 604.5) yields 0.01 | 11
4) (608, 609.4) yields -0.03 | 11.1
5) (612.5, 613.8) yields -0.02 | 10.9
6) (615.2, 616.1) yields -0.05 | 11.2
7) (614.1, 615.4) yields -0.01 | 10.7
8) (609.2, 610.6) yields -0.04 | 11.2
